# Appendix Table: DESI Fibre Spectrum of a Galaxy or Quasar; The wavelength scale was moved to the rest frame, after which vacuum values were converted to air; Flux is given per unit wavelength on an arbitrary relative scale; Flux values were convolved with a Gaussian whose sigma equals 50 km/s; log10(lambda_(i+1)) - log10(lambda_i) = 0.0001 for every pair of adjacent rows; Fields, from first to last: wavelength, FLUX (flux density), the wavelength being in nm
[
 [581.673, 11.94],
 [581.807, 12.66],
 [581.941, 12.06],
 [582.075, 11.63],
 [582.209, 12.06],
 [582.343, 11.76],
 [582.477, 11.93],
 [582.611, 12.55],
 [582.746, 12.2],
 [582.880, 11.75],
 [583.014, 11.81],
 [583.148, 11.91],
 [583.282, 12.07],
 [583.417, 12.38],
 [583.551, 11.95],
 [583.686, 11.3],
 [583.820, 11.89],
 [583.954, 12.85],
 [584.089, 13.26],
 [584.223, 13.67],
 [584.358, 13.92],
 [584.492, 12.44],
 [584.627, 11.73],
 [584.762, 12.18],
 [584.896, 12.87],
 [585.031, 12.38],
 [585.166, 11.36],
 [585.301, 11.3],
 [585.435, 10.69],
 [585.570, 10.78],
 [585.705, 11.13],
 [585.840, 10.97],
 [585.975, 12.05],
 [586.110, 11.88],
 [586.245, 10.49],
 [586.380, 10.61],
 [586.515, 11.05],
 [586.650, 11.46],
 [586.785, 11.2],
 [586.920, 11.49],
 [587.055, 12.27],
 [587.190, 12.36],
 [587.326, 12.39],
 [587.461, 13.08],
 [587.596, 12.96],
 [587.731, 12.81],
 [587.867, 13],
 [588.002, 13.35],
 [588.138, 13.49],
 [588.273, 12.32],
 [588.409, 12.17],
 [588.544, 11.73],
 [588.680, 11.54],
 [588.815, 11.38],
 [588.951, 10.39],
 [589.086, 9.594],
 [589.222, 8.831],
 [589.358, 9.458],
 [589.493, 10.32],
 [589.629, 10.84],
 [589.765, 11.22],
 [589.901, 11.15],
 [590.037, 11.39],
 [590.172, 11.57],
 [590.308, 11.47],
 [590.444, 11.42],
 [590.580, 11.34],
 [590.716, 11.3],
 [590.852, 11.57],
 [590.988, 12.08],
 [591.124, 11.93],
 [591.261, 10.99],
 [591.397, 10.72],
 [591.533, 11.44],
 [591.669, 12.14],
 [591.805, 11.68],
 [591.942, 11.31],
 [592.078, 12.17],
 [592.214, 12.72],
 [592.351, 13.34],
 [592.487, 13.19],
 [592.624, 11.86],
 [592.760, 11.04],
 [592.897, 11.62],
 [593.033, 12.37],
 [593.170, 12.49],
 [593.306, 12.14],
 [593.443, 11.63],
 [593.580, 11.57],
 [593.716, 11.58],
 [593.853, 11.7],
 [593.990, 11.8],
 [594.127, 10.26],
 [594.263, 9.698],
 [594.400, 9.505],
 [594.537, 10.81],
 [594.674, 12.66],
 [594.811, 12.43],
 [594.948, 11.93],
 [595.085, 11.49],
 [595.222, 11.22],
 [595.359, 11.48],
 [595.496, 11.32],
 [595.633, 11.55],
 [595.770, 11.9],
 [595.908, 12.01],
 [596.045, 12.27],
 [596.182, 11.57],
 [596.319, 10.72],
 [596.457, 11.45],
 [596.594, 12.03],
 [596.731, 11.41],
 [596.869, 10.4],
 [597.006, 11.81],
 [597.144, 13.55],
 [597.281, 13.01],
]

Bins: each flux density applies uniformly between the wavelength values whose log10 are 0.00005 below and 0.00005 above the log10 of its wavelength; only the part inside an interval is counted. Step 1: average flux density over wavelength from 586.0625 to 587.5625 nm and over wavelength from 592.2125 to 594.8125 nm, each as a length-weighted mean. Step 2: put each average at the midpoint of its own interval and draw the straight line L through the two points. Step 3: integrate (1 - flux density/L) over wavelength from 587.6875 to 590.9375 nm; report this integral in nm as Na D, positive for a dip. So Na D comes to 0.08 nm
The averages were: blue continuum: 11.7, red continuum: 11.7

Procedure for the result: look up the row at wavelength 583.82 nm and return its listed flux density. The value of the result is 11.89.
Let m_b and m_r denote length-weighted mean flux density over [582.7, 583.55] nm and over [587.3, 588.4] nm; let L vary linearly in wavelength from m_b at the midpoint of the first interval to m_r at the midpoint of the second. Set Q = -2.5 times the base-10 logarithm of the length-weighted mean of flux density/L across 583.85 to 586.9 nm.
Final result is 0.05 mag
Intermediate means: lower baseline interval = 12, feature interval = 11.8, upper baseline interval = 12.9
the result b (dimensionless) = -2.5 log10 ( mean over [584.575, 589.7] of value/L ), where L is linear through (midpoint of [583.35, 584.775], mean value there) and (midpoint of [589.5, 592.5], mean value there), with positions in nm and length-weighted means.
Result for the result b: 0.05 mag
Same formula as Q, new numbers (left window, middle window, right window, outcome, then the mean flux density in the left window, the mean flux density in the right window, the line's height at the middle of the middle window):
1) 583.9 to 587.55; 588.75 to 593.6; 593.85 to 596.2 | 0.017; 11.9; 11.4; 11.6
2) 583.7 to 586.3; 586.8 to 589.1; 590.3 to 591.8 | -0.039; 12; 11.5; 11.7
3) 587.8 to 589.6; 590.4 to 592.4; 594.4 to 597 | -0.029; 11.3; 11.5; 11.4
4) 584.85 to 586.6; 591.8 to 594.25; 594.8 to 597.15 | -0.030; 11.3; 11.6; 11.5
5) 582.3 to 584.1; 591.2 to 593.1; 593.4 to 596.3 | -0.030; 12.1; 11.4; 11.6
